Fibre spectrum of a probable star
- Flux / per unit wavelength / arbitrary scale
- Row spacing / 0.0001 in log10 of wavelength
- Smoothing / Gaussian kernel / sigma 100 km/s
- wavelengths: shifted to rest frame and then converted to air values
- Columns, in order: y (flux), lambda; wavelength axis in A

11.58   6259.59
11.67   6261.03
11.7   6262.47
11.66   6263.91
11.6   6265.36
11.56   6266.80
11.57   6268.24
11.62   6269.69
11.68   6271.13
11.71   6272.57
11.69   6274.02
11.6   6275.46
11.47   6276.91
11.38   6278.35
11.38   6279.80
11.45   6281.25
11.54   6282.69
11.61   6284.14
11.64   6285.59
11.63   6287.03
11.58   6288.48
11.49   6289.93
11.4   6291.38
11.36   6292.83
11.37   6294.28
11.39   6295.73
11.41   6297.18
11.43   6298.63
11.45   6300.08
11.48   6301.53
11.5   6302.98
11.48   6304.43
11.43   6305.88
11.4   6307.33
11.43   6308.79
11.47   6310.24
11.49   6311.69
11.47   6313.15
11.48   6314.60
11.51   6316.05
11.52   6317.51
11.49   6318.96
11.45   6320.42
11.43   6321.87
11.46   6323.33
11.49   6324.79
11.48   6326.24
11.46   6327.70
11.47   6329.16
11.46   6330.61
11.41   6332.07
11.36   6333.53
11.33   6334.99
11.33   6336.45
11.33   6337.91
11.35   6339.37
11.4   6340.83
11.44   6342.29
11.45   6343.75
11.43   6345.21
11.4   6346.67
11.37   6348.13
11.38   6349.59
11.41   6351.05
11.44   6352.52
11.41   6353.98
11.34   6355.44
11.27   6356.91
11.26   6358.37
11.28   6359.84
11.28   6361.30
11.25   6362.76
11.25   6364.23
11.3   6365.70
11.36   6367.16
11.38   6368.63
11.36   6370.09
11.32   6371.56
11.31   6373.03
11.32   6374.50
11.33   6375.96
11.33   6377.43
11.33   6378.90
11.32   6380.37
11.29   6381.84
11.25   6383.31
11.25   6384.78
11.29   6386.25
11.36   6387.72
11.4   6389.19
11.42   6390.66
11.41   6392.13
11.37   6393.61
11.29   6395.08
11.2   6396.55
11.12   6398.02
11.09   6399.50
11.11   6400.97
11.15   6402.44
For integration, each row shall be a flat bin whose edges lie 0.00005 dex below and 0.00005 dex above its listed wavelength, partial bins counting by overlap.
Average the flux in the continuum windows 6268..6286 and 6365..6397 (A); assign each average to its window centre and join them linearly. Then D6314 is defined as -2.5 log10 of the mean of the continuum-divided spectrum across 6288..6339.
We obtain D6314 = 0.004 mag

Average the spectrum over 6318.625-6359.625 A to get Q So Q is 11.4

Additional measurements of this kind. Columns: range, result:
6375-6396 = 11.3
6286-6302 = 11.5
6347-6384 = 11.3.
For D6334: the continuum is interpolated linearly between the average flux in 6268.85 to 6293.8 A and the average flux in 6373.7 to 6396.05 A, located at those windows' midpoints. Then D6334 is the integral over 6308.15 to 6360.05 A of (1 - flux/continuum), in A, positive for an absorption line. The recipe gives 0.1 A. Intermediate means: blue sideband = 11.5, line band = 11.4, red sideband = 11.3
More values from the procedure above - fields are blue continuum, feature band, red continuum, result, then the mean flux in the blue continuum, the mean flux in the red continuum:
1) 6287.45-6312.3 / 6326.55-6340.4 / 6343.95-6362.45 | 0.00 A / 11.4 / 11.4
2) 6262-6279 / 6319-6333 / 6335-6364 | -0.03 A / 11.6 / 11.4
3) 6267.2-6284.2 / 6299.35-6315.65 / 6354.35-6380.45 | 0.01 A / 11.6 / 11.3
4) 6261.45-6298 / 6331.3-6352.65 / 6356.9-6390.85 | 0.00 A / 11.5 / 11.3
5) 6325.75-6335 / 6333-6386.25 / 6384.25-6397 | 0.21 A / 11.4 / 11.3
